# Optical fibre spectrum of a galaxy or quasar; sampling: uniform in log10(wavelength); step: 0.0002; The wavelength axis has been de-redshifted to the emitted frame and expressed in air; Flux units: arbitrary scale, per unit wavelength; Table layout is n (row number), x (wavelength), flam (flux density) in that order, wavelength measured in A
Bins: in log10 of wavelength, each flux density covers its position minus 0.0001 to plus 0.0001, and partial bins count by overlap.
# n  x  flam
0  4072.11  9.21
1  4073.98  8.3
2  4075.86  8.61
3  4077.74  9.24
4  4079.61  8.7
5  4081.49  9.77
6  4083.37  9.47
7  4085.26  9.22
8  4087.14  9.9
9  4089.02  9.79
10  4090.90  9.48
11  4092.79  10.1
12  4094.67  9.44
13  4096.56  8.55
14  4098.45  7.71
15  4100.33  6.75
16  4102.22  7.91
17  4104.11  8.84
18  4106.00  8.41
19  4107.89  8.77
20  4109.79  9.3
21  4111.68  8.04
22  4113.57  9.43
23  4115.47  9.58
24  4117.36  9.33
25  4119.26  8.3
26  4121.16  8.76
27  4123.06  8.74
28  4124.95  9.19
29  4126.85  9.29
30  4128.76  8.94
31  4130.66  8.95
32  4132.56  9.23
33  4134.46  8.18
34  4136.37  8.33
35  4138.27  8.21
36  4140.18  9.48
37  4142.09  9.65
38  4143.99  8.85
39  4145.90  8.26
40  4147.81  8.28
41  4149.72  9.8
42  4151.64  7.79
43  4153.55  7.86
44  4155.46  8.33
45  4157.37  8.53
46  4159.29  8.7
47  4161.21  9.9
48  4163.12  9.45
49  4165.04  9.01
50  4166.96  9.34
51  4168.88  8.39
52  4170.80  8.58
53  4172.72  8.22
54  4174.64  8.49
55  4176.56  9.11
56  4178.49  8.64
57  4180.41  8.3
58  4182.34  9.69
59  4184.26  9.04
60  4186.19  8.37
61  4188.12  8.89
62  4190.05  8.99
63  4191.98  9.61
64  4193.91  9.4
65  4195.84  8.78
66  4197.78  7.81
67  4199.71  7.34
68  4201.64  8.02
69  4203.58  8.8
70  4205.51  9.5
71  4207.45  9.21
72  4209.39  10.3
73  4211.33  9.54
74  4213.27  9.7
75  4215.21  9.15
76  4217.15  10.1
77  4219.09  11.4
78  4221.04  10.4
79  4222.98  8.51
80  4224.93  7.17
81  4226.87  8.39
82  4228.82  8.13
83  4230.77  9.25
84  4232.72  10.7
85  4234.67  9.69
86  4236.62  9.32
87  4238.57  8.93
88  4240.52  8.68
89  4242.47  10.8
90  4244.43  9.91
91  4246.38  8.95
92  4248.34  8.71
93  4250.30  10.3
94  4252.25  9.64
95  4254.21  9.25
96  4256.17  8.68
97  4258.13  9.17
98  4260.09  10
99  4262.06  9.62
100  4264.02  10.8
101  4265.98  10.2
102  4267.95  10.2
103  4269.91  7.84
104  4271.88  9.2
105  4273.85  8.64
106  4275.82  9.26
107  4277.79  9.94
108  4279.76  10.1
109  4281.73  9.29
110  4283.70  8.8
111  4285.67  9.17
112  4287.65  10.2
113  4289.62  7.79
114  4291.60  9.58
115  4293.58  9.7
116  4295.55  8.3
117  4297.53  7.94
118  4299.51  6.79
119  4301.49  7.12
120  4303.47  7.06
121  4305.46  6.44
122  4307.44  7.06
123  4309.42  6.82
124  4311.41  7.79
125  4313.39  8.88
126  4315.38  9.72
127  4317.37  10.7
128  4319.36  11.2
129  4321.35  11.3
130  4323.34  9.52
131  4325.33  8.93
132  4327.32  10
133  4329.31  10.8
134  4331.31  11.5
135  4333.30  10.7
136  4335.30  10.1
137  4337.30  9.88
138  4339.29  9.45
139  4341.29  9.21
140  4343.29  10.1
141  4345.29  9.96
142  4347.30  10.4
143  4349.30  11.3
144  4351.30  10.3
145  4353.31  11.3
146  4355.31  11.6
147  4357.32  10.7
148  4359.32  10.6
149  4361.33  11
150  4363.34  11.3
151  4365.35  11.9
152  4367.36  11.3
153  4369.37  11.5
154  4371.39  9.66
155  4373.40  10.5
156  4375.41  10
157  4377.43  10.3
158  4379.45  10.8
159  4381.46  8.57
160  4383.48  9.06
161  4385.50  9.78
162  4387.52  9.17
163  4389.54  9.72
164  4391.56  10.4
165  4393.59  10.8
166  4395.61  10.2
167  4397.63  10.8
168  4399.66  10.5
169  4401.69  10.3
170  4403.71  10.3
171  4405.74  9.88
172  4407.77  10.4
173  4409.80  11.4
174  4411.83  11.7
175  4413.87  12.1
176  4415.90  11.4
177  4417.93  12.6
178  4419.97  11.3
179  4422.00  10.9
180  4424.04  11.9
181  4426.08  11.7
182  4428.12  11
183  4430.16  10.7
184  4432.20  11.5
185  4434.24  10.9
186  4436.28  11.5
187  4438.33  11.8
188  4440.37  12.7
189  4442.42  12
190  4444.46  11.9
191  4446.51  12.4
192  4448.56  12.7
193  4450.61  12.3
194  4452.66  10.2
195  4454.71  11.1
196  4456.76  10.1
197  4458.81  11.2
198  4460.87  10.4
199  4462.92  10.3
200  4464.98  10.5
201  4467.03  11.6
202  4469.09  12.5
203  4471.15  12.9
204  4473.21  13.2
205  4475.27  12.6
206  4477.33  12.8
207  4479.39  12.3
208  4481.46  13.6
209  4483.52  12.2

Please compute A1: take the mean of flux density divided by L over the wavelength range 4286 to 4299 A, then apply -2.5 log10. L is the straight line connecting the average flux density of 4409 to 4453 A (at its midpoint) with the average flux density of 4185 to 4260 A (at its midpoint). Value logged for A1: 0.14 mag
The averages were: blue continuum 9.21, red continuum 11.7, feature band 8.85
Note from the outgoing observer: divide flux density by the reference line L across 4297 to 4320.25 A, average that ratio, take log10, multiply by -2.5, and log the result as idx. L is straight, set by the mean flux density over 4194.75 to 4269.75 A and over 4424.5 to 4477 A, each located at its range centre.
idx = 0.24 mag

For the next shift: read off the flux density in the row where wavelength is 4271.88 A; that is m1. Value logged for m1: 9.2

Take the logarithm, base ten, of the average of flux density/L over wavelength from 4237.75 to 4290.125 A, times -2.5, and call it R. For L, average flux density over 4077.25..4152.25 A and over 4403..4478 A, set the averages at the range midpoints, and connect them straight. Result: 0.07 mag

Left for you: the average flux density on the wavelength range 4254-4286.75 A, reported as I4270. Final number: 9.43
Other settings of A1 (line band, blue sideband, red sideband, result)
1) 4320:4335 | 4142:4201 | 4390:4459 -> -0.01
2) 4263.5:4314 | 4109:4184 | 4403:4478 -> 0.17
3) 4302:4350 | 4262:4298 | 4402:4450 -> 0.06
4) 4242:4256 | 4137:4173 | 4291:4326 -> -0.11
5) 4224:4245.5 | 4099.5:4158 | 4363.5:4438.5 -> 0.04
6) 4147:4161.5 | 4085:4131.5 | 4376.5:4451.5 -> 0.08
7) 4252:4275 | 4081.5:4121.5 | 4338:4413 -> 0.04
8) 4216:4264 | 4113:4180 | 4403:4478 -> 0.03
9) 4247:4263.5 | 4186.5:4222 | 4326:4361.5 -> 0.03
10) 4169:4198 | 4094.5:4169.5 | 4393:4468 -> 0.04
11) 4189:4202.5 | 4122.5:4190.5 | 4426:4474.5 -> 0.07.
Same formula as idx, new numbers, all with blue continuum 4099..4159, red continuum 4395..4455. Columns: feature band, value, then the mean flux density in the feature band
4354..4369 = -0.04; 11.2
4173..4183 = 0.04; 8.78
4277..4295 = 0.08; 9.37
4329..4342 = 0.03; 10.2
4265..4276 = 0.08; 9.22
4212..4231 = 0.03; 9.22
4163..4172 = 0.02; 8.88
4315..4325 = 0.00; 10.4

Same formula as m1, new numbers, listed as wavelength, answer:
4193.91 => 9.4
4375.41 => 10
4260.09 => 10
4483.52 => 12.2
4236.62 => 9.32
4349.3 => 11.3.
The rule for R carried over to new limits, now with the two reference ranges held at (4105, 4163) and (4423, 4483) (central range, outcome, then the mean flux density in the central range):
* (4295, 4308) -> 0.39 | 7.21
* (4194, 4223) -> 0.03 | 9.27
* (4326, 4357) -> 0.03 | 10.4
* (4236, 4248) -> 0.05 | 9.4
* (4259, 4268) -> -0.01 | 10.1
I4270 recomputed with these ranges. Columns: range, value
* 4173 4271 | 9.22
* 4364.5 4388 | 10.2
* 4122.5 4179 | 8.79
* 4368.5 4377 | 10.4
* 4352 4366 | 11.2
